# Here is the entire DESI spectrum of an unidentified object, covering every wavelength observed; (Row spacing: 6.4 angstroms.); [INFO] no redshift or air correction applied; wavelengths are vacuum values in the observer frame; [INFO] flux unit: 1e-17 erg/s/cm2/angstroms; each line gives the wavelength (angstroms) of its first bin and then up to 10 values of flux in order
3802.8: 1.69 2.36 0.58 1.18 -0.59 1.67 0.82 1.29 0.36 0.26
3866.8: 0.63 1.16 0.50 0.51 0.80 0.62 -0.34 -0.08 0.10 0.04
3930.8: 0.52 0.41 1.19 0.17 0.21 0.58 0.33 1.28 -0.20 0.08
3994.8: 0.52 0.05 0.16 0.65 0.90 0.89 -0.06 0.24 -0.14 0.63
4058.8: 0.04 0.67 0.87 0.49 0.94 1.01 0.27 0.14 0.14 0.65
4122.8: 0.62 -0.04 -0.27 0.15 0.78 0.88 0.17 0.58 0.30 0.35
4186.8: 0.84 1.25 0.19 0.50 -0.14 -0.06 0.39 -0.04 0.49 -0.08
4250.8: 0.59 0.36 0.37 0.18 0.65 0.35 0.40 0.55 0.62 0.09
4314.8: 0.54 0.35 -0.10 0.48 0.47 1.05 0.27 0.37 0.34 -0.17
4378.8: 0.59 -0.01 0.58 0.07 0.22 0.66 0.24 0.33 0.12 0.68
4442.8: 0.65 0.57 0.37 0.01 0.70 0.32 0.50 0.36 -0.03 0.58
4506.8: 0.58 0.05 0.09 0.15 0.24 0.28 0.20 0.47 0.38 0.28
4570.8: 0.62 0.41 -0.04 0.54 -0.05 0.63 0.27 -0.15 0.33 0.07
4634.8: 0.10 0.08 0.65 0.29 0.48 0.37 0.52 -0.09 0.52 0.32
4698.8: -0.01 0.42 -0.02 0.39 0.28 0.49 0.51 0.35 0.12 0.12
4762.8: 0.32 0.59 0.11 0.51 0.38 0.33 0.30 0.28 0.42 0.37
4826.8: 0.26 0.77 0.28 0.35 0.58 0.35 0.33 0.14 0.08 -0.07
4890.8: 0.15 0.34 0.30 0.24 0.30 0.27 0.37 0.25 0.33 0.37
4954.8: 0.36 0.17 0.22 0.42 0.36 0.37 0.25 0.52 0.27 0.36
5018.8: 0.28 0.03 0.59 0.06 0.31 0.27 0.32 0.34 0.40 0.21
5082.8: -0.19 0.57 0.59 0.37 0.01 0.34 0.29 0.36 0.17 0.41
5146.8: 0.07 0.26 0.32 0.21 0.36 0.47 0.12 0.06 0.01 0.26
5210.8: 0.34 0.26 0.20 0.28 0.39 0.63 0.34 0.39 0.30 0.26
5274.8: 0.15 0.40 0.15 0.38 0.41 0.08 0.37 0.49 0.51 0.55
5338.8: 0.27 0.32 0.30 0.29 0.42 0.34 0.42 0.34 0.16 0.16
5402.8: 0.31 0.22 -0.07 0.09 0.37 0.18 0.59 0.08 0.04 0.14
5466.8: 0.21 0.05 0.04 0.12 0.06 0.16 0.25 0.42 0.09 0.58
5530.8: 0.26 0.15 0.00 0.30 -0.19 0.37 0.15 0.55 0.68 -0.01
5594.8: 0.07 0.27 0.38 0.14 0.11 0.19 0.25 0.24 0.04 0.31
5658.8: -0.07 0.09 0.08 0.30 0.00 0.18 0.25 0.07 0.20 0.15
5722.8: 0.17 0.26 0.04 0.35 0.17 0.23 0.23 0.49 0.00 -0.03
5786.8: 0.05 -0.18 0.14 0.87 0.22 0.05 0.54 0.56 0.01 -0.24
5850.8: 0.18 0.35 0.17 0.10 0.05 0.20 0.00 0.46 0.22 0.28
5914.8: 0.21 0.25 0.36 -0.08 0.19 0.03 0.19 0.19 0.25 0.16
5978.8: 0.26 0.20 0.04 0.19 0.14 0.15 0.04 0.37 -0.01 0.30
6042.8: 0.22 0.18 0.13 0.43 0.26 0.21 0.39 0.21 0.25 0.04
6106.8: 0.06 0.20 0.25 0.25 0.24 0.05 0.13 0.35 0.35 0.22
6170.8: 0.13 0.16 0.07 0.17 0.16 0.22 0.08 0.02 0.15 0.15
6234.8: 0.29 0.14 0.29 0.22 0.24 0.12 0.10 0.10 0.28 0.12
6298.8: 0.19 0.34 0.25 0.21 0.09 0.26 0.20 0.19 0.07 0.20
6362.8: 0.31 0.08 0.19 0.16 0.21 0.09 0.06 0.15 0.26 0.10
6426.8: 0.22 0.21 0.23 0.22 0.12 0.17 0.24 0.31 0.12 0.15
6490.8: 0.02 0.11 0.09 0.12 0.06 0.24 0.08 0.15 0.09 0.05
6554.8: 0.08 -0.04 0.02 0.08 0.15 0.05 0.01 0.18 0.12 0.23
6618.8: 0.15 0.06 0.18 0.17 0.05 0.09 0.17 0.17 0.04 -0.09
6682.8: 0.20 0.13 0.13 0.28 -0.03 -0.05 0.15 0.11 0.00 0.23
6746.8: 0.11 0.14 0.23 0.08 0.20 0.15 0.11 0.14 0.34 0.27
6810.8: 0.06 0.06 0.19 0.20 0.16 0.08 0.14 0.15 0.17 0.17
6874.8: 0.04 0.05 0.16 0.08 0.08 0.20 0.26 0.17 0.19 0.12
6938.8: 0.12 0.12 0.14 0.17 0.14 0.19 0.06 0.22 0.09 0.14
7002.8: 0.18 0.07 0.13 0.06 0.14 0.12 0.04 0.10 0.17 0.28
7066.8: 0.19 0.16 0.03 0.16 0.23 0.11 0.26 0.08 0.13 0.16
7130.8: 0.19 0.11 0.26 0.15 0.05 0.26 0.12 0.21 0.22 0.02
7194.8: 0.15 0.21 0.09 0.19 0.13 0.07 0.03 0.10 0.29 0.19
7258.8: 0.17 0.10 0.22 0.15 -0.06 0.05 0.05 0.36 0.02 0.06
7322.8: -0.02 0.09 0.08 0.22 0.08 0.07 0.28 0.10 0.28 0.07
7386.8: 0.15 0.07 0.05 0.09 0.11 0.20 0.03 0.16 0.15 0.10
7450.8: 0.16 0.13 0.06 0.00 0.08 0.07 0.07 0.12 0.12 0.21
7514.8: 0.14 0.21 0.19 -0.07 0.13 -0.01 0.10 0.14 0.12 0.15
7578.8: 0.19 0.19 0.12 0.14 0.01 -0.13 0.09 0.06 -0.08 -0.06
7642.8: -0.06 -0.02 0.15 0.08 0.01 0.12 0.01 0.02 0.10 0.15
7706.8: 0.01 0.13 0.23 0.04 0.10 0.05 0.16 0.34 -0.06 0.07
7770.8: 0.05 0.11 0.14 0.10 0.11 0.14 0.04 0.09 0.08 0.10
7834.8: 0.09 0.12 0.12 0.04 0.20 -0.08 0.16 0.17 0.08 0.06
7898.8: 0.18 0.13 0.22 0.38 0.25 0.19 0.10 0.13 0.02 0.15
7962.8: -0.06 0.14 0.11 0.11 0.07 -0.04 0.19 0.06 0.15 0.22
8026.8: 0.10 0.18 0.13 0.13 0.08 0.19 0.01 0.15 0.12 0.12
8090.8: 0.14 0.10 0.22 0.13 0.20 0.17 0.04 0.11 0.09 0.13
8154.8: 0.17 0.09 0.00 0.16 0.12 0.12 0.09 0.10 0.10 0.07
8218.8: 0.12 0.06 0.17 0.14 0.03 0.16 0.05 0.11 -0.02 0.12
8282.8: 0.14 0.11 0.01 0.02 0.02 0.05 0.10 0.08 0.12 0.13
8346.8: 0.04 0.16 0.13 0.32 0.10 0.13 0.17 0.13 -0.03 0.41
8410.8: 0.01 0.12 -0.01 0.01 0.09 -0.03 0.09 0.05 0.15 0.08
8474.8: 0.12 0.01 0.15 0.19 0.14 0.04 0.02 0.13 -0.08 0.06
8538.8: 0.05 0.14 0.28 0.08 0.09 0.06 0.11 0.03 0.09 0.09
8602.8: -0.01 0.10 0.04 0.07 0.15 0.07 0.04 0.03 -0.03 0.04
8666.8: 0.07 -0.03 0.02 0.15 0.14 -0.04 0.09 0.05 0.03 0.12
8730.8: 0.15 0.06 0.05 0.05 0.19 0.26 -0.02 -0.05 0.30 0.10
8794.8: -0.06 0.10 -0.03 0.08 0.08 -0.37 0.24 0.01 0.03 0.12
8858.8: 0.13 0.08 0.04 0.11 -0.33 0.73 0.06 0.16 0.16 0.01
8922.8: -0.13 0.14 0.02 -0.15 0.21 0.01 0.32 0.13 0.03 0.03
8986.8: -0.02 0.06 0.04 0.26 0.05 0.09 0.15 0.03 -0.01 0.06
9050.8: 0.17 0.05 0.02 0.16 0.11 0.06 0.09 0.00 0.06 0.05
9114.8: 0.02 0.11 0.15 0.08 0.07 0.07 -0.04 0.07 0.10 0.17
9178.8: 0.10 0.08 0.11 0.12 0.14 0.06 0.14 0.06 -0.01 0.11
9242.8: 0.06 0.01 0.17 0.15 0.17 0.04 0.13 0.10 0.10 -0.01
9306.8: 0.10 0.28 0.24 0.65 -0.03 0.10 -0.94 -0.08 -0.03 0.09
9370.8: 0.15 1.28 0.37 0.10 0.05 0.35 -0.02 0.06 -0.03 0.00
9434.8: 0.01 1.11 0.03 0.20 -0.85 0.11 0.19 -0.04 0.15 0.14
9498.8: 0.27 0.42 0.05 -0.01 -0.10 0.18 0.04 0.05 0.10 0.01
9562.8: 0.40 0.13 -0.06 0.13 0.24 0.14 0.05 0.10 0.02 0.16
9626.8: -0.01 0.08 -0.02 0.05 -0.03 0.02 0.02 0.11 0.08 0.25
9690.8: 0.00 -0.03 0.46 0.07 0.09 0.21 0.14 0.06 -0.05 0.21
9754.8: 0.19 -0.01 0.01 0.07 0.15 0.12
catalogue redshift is 0.075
